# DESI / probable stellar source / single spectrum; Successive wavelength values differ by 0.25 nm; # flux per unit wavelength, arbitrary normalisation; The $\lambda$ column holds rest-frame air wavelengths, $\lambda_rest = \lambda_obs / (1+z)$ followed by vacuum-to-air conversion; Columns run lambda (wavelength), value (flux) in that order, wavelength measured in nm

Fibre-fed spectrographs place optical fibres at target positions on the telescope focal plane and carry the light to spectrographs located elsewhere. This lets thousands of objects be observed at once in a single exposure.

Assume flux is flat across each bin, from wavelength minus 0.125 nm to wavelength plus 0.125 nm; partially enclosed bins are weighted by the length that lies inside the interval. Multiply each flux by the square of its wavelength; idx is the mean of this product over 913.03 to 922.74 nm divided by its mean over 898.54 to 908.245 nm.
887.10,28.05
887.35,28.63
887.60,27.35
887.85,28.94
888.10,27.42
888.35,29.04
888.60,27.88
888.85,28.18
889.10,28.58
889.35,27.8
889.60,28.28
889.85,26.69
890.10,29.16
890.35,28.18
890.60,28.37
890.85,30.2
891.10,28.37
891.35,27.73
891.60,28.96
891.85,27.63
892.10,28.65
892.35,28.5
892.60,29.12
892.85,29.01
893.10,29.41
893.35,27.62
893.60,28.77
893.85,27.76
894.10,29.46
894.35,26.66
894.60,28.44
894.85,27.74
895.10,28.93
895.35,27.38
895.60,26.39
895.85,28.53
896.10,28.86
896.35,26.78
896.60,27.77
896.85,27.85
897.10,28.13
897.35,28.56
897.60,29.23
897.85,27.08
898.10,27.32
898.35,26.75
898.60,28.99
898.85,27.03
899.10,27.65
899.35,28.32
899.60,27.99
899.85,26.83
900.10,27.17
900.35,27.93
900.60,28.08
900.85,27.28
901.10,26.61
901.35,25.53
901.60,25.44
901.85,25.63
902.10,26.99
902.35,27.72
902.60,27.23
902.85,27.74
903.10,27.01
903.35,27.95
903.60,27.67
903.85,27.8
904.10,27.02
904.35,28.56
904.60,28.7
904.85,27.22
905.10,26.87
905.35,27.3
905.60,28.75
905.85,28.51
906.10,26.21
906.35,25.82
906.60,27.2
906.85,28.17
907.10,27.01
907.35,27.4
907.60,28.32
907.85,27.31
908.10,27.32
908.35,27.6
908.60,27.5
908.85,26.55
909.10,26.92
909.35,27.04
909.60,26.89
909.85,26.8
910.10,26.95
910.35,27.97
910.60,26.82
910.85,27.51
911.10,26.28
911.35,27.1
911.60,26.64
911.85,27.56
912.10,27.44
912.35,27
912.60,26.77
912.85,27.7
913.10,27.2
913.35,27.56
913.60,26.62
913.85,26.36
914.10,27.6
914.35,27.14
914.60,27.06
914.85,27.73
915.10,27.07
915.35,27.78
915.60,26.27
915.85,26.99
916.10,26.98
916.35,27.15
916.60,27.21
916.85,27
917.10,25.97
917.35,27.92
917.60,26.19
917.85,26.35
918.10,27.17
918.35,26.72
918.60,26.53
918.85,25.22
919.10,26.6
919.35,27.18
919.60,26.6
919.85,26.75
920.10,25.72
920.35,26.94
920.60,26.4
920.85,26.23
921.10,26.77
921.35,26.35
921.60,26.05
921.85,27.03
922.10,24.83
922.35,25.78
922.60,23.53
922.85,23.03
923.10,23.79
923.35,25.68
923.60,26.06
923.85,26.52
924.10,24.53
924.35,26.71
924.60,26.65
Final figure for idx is 1.0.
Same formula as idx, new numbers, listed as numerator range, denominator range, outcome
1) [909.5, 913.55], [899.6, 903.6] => 1.02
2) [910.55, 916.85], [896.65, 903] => 1.02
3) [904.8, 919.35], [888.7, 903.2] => 1.01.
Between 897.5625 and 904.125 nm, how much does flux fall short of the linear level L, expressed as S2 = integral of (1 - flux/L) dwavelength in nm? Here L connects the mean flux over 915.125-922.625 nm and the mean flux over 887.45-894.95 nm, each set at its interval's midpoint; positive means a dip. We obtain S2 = 0.09 nm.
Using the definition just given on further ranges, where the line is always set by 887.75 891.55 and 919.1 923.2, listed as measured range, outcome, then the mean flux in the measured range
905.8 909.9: -0.05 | 27.2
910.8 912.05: -0.02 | 27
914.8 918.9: -0.10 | 26.9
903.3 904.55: -0.03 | 27.8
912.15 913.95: -0.04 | 27.1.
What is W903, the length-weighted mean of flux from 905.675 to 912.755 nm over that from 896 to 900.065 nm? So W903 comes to 0.98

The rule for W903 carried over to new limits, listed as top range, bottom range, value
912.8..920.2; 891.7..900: 0.96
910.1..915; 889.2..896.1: 0.96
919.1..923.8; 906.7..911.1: 0.95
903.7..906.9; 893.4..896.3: 0.98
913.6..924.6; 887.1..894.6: 0.93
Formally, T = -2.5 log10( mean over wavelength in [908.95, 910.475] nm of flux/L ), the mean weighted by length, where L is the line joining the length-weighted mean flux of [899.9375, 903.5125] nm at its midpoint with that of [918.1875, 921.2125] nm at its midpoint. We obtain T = -0.012 mag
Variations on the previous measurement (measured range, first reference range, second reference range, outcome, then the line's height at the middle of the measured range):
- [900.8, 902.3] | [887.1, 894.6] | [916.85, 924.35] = 0.05 mag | 27.5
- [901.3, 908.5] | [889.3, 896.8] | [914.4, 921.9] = 0.01 mag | 27.5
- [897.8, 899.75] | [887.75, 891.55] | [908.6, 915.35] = 0.01 mag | 27.8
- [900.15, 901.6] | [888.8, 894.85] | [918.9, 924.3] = 0.03 mag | 27.6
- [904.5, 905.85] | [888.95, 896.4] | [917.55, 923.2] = -0.02 mag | 27.2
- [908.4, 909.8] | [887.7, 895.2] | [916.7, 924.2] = 0.00 mag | 27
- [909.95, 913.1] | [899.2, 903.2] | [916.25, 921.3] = -0.01 mag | 26.8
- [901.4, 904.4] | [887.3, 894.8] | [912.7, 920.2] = 0.02 mag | 27.7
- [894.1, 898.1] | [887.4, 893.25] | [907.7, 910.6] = 0.00 mag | 28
